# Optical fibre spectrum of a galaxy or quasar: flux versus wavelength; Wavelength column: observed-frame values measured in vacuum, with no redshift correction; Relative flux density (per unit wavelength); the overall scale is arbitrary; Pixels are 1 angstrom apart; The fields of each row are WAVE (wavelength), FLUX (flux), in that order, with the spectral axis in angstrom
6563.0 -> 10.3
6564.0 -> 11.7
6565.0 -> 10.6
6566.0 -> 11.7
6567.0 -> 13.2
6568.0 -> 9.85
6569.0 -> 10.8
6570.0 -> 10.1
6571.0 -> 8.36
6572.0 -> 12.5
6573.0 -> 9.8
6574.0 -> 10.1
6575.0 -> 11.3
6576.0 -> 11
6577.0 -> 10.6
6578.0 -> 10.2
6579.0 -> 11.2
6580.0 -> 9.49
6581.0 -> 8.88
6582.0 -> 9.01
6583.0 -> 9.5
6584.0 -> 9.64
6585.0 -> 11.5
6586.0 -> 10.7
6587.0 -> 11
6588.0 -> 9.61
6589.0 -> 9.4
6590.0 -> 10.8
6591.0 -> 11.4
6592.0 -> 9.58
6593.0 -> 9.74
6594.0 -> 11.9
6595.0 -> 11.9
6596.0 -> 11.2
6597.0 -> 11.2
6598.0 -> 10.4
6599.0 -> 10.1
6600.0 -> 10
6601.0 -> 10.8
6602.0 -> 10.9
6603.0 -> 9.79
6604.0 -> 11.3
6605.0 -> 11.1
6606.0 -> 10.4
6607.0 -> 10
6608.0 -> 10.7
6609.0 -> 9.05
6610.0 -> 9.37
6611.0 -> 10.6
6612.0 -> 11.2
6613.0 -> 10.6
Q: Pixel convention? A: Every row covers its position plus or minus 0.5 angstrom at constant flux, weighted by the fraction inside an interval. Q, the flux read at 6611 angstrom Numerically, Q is 10.6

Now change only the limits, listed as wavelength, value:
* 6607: 10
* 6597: 11.2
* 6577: 10.6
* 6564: 11.7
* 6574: 10.1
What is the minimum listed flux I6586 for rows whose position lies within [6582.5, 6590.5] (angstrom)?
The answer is 9.4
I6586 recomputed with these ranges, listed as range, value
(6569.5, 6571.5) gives 8.36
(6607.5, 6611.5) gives 9.05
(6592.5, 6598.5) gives 9.74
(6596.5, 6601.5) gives 10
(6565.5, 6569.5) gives 9.85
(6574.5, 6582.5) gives 8.88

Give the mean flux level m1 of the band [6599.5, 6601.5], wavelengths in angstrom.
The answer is 10.4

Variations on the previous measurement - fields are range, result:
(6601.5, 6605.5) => 10.8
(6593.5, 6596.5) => 11.7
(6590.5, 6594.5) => 10.7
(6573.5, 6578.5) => 10.6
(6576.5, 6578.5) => 10.4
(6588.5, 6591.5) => 10.5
